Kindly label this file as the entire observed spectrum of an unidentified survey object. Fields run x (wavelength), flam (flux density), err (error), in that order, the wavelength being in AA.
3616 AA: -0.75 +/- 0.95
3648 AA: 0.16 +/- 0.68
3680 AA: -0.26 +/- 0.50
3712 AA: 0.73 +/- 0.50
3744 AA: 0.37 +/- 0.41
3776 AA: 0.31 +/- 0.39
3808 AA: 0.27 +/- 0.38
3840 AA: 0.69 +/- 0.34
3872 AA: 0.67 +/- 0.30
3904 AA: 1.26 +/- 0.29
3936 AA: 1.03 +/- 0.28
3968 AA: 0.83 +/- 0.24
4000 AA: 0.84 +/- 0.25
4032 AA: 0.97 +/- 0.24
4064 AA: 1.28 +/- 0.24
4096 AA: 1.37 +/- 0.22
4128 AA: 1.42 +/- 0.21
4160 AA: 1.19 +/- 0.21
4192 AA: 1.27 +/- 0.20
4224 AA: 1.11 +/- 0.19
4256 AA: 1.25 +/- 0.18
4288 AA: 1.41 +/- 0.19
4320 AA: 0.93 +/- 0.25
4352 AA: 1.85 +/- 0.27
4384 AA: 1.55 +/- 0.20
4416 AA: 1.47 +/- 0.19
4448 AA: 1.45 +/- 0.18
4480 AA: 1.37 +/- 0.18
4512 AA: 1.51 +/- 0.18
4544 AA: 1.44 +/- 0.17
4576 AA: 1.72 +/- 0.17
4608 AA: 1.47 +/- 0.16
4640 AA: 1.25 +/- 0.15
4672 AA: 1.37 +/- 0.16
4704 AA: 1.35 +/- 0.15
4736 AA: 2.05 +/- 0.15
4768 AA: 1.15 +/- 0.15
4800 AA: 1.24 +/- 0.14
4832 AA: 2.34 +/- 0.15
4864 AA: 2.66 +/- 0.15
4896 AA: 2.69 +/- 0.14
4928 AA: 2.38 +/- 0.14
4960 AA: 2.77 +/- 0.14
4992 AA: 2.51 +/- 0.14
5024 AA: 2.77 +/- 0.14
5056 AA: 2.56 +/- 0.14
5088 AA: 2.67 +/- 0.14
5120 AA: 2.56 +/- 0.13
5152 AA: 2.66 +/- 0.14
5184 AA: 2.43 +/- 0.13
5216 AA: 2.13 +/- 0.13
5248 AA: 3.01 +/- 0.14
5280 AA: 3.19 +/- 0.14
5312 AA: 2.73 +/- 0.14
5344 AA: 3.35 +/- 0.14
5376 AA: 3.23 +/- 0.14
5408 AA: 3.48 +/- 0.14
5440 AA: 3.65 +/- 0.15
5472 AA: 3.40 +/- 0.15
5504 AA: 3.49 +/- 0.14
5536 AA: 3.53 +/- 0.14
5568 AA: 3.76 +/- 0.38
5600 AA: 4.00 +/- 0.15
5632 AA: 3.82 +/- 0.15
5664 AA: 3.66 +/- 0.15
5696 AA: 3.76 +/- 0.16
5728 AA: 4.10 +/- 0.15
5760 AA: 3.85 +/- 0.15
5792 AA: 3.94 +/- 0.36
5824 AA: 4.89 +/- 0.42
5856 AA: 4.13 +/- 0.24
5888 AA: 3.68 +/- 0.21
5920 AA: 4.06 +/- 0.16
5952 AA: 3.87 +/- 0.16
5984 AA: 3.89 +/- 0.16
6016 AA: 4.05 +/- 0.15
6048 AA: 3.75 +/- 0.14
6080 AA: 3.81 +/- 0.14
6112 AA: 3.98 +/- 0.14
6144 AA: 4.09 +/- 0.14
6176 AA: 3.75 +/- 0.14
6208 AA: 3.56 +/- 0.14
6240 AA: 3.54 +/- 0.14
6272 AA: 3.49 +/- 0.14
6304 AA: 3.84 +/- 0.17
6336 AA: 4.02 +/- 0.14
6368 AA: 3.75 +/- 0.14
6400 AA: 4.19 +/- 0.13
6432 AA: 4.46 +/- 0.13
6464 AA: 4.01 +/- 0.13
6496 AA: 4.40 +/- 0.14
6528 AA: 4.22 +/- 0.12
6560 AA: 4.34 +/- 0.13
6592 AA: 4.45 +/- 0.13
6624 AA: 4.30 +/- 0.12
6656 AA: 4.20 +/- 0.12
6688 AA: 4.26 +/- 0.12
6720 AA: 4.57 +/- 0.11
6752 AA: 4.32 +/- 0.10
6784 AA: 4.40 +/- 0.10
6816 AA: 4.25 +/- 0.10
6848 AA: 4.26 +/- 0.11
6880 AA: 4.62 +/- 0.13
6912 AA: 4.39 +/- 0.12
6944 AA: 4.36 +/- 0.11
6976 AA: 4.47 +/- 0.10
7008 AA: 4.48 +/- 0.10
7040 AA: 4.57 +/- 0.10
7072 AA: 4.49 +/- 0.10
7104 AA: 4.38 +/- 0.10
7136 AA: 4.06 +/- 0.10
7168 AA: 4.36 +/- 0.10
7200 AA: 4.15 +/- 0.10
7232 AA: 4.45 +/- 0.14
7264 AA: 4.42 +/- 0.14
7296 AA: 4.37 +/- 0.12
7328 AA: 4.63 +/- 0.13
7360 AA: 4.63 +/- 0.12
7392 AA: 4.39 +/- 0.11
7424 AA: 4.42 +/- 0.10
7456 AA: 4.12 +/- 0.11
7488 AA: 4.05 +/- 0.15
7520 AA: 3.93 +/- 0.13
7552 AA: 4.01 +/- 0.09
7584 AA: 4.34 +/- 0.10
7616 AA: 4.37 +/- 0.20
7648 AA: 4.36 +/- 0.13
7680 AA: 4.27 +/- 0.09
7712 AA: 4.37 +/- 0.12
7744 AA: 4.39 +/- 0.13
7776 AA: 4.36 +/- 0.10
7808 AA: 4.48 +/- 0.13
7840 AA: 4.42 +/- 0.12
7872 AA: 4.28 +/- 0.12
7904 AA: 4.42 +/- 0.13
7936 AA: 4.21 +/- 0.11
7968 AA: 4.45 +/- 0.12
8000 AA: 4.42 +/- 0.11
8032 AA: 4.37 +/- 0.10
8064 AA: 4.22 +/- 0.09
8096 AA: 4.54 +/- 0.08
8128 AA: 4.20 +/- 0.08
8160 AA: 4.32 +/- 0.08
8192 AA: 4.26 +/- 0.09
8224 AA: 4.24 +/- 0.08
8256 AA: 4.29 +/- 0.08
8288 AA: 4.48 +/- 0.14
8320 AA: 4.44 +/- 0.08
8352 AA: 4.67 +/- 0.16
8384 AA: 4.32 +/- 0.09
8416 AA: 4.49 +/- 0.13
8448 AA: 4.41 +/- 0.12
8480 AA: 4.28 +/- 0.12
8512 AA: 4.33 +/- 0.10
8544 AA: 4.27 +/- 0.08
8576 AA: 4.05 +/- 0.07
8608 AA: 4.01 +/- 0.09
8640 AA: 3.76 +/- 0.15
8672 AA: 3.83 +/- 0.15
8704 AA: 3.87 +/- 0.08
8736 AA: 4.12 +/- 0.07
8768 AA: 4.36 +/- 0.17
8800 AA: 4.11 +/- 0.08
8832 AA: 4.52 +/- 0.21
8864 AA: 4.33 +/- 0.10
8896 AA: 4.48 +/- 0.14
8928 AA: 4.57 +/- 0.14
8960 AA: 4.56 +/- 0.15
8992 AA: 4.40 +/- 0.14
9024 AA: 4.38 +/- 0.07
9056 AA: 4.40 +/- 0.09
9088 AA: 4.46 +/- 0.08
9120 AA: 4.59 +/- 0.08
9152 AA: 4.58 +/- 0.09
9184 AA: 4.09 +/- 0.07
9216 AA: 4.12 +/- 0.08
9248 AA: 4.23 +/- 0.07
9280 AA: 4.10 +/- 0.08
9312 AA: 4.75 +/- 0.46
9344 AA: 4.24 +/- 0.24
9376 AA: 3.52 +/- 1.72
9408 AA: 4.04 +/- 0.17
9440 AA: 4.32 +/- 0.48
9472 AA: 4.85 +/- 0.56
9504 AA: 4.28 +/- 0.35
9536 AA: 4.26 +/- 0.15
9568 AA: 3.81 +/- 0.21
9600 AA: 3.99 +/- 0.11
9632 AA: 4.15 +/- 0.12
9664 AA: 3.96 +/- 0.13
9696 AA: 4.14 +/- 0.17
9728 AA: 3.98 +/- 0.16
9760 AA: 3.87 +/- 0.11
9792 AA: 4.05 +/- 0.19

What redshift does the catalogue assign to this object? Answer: 0.21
